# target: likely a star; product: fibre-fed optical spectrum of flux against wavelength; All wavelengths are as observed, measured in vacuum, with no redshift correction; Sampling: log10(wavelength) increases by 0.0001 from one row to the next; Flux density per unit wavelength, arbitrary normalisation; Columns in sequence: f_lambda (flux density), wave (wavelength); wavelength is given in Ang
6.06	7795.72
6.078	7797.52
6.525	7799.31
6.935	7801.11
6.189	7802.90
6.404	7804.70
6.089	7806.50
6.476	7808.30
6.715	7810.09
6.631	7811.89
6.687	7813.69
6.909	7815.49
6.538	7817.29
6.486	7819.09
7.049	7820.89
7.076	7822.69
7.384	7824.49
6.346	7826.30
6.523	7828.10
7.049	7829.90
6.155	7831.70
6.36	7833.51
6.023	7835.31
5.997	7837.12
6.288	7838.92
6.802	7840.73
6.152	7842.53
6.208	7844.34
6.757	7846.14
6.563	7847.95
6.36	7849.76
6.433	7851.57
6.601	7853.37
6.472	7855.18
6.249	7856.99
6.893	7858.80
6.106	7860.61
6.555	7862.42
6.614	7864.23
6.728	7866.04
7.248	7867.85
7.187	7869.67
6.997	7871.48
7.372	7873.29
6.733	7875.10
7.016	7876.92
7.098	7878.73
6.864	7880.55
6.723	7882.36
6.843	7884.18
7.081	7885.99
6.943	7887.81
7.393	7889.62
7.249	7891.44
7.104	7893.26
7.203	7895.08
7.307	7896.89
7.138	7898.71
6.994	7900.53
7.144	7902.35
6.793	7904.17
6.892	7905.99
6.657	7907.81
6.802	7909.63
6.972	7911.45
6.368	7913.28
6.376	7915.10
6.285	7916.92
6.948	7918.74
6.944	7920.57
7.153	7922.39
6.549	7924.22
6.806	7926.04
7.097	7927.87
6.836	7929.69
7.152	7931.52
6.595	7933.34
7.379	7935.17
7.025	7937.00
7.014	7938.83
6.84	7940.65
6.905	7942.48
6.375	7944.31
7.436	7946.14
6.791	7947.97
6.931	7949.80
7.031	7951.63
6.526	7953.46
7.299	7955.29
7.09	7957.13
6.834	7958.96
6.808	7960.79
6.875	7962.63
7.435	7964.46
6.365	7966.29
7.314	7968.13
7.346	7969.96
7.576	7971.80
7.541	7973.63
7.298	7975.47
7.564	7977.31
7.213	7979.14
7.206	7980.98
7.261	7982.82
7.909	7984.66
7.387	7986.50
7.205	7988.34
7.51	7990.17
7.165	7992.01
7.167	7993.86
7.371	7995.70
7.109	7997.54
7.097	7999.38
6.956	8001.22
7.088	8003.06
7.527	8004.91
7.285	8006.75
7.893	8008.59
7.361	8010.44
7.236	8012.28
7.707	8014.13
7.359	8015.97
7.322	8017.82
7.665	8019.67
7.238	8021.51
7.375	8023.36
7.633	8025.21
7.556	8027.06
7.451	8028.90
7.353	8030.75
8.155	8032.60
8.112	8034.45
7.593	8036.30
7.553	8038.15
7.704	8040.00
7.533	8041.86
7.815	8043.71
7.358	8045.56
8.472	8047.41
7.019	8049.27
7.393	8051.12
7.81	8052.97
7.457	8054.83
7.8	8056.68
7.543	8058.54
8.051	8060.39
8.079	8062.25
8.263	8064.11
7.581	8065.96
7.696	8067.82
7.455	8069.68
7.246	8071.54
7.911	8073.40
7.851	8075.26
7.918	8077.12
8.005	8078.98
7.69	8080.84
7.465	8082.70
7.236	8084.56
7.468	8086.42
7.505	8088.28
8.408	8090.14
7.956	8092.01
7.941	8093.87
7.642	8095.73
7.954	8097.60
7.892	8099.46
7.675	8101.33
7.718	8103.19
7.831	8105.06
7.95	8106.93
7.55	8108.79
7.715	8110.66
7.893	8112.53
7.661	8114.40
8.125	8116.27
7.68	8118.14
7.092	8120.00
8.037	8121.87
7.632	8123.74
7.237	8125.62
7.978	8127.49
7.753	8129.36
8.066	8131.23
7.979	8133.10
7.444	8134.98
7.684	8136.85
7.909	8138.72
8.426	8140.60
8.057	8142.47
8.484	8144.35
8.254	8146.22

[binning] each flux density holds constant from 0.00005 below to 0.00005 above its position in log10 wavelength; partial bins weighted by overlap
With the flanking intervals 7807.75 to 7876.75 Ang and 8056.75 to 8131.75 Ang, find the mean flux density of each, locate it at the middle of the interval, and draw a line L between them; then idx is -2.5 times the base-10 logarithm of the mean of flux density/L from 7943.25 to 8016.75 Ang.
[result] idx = 0.01 mag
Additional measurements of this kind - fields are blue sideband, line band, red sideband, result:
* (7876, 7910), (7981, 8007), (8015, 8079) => 0.023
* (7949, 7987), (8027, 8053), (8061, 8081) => -0.007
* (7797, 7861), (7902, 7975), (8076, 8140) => 0.012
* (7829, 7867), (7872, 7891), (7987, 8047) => -0.058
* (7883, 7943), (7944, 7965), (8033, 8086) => 0.029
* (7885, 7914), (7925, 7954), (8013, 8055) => 0.039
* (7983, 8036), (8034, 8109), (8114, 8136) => -0.020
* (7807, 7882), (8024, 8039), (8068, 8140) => -0.034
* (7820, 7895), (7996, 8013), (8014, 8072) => 0.023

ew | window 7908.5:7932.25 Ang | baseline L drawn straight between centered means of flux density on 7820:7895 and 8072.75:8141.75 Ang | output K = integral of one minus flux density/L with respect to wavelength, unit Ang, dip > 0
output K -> 0.70 Ang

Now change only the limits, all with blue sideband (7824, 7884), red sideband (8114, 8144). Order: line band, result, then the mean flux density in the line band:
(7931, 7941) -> 0.0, 7.01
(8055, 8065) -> -0.5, 7.91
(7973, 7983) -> -0.3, 7.34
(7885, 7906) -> -0.9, 7.11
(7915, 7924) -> 0.2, 6.76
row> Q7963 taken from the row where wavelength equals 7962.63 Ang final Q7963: 6.875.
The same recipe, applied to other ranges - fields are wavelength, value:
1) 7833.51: 6.36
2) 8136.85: 7.684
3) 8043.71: 7.815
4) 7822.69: 7.076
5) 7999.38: 7.097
